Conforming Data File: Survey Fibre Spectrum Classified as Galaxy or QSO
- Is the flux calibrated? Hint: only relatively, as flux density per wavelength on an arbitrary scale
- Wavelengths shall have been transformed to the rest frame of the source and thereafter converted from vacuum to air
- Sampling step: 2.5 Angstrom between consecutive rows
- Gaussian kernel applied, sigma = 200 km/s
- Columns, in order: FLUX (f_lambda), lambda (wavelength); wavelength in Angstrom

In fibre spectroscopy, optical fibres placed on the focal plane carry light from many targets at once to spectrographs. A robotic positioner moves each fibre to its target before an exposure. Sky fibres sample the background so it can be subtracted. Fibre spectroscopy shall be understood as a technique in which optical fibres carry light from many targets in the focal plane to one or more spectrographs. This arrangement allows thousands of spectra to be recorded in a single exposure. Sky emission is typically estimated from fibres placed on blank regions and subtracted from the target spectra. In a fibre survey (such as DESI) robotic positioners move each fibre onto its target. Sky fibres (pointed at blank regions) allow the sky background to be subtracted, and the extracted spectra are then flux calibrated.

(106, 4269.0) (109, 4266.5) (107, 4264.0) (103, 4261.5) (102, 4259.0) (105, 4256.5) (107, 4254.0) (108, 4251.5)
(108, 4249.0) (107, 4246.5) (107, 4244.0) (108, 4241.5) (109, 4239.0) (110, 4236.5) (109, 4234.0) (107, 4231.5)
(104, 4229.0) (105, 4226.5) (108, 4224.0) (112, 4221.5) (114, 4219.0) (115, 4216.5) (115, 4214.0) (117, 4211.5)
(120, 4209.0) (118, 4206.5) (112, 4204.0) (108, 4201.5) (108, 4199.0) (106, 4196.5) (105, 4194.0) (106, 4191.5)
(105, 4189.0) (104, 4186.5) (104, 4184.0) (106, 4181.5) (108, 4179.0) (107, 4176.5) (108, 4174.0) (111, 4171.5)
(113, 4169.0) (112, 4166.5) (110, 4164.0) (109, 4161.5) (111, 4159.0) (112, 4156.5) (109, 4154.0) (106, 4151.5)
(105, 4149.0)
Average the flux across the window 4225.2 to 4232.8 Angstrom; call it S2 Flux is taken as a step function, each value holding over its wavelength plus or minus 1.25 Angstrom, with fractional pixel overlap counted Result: 105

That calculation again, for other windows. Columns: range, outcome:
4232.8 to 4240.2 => 109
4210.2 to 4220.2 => 115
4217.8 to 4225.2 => 111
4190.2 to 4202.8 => 107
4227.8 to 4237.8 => 108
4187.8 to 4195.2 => 105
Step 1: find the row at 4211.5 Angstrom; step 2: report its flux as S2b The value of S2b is 117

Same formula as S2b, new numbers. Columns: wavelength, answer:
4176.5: 107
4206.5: 118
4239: 109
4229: 104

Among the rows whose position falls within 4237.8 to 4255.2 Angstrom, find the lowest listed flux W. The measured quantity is 107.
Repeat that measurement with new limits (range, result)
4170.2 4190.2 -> 104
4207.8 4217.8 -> 115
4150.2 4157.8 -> 106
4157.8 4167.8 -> 109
